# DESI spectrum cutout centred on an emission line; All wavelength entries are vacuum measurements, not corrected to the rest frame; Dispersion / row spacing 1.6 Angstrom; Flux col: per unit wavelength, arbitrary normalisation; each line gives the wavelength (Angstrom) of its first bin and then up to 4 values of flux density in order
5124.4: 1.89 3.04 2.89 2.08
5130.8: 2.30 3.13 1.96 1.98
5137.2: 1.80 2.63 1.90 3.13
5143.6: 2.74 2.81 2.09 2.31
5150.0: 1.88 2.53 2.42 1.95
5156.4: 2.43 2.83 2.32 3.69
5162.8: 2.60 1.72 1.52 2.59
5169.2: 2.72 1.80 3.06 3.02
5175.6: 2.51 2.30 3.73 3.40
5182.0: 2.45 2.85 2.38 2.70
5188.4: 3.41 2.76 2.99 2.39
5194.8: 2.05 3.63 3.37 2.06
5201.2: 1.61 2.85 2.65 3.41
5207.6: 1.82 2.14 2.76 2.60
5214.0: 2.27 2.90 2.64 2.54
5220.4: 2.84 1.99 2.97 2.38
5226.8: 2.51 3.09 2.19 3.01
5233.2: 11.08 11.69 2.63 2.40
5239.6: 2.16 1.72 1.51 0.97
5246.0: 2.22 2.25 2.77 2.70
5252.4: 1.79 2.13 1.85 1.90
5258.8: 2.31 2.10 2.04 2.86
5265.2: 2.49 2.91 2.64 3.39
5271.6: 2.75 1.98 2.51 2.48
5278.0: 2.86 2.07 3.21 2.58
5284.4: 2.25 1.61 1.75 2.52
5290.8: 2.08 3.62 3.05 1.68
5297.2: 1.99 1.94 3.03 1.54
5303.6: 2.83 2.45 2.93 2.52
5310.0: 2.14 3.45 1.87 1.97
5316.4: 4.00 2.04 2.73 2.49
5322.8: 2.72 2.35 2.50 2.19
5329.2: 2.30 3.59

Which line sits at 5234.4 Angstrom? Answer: H-beta 4861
